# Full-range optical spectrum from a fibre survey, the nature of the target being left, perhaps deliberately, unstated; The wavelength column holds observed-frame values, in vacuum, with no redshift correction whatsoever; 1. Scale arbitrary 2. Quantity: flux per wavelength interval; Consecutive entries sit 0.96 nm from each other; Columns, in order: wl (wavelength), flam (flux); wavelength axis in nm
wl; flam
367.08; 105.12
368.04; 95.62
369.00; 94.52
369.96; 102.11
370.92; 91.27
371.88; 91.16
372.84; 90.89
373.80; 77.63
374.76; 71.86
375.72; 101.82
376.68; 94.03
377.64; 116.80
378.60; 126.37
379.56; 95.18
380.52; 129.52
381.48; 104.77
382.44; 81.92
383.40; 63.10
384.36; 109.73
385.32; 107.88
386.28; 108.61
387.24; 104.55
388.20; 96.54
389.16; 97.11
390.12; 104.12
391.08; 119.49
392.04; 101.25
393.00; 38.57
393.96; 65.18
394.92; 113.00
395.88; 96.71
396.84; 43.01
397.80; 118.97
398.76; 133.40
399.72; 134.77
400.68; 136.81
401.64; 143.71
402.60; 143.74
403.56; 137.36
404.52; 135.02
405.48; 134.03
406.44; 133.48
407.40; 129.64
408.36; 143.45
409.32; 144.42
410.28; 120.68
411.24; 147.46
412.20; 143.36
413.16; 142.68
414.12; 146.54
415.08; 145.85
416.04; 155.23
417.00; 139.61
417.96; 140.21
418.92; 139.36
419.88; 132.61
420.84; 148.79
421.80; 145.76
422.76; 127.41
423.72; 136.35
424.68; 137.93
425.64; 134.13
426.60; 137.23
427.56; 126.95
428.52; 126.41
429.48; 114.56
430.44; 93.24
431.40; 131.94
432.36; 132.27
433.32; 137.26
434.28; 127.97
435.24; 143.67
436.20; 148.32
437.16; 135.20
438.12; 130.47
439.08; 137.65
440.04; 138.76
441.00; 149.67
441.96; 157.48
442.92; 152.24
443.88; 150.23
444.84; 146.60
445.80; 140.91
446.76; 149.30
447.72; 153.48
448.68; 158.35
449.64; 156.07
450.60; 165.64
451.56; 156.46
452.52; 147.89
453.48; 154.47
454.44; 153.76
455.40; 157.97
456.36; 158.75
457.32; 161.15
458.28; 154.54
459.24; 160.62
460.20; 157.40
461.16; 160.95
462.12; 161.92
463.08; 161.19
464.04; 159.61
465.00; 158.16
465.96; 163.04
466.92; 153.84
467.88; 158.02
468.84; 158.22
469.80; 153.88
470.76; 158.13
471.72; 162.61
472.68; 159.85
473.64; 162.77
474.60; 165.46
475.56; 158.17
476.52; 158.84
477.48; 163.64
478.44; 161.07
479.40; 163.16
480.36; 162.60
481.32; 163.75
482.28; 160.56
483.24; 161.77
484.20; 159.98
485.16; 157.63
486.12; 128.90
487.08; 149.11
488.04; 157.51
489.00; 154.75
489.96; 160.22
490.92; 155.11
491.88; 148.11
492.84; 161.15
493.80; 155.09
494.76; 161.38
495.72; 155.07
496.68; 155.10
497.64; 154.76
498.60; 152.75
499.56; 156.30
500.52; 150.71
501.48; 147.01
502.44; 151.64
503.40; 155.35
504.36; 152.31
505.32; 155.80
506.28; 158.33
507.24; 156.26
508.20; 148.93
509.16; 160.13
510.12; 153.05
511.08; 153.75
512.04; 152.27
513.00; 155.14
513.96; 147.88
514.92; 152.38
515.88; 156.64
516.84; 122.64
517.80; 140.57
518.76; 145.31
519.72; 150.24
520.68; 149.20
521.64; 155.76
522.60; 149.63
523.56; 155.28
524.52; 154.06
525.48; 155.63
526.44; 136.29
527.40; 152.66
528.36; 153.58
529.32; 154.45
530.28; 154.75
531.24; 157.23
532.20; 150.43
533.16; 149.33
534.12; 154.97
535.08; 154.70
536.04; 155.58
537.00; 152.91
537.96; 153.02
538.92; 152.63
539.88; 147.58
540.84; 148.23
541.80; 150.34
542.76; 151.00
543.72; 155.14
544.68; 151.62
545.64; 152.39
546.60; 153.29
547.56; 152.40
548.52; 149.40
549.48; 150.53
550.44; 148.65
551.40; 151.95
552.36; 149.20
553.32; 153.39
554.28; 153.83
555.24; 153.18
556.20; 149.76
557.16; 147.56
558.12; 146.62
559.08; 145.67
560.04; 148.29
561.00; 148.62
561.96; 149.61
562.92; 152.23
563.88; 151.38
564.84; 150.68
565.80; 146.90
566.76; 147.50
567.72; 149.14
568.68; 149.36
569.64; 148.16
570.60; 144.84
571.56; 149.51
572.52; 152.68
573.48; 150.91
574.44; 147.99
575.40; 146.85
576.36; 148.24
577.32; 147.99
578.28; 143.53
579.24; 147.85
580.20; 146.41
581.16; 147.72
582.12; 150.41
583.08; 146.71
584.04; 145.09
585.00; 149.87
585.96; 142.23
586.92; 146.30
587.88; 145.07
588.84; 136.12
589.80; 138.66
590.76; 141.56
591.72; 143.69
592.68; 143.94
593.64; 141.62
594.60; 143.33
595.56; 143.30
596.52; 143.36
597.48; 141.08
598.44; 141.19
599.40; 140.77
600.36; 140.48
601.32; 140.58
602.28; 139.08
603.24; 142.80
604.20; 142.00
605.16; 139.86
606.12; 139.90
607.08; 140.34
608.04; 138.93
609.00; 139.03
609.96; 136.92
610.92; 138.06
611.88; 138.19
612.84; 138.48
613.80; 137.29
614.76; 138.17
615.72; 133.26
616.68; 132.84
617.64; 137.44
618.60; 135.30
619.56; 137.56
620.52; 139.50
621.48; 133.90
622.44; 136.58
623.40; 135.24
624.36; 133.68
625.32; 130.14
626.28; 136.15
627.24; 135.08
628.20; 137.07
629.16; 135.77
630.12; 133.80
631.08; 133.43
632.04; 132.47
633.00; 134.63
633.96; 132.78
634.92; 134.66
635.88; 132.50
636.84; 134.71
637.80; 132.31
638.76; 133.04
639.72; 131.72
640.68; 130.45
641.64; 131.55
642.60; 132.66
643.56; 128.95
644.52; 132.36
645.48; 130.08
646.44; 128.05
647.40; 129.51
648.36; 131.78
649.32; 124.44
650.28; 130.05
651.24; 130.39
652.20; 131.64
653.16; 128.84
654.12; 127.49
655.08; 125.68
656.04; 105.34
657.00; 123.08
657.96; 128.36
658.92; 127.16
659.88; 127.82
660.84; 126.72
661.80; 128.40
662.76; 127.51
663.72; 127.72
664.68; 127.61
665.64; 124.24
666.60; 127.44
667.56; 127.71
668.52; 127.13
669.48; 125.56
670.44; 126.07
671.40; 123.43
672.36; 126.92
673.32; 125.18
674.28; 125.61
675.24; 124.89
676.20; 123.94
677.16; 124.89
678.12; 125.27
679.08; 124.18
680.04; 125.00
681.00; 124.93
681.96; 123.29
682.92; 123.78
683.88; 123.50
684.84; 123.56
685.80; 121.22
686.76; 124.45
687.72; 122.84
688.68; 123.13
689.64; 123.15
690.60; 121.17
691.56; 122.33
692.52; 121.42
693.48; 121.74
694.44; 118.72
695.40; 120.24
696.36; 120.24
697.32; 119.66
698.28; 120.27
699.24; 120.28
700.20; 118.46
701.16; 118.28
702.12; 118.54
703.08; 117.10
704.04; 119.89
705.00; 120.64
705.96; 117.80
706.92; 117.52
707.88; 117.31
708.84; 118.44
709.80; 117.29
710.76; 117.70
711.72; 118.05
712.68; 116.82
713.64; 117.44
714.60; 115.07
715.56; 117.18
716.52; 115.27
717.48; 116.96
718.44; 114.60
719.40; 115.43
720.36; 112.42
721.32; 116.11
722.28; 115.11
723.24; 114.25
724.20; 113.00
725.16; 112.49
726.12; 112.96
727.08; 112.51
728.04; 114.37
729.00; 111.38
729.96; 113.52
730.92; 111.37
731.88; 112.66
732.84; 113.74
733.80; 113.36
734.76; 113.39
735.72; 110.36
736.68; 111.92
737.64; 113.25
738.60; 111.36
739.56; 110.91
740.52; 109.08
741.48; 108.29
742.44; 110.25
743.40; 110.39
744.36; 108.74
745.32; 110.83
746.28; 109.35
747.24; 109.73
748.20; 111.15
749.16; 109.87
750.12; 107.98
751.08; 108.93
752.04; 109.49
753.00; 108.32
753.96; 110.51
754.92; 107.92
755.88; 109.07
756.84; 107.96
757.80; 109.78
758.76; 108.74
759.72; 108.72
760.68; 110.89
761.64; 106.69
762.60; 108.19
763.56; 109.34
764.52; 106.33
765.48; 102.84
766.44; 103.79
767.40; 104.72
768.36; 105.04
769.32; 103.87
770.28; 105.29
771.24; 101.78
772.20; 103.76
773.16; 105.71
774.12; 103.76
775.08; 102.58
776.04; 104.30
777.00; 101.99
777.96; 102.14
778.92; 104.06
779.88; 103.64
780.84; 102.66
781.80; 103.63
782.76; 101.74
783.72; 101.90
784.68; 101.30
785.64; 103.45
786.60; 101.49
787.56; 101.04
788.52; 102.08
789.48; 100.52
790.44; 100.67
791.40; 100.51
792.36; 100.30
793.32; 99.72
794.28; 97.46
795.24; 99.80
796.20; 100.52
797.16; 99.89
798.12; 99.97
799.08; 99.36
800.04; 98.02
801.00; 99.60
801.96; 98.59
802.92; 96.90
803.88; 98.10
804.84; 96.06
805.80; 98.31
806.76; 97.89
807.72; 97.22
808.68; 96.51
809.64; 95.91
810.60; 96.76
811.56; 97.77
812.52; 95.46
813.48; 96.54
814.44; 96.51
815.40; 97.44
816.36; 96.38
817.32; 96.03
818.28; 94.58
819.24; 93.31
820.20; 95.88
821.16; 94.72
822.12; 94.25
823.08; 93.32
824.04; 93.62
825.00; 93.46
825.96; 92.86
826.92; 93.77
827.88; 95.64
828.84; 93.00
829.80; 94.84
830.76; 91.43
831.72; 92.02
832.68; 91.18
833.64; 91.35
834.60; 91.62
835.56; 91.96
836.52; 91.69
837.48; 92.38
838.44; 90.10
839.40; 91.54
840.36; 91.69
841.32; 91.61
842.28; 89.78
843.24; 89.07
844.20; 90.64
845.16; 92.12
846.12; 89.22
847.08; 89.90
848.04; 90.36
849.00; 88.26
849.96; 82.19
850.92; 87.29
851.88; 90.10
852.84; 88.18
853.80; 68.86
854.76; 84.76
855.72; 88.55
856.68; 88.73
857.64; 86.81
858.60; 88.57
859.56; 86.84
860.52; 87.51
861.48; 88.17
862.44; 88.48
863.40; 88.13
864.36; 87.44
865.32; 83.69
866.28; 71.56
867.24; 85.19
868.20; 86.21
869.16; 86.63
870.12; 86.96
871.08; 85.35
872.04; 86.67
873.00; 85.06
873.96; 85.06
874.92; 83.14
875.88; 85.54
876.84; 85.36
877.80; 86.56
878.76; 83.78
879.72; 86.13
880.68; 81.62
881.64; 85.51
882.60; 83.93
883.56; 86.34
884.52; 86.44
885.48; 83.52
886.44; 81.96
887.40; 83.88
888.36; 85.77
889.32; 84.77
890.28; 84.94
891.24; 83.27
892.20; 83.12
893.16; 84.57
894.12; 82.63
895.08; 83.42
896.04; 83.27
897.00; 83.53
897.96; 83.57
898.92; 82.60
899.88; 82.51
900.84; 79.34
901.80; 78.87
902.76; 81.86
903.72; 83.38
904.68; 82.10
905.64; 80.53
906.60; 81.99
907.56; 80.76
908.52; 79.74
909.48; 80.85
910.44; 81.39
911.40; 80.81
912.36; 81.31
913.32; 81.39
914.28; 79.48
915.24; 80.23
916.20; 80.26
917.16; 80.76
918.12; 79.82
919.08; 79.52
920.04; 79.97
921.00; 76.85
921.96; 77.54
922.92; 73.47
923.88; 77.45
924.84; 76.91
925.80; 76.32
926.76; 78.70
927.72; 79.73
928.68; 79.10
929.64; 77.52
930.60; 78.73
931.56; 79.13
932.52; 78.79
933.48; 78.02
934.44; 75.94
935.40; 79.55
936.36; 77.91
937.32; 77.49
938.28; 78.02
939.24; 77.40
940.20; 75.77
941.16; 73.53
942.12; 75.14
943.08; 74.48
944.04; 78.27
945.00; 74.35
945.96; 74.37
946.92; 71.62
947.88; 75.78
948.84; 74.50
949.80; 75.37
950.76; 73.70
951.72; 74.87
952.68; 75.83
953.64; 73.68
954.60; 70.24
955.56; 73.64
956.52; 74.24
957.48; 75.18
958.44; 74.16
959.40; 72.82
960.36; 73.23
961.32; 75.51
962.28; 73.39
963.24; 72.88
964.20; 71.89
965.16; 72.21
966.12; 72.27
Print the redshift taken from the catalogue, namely -0.001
